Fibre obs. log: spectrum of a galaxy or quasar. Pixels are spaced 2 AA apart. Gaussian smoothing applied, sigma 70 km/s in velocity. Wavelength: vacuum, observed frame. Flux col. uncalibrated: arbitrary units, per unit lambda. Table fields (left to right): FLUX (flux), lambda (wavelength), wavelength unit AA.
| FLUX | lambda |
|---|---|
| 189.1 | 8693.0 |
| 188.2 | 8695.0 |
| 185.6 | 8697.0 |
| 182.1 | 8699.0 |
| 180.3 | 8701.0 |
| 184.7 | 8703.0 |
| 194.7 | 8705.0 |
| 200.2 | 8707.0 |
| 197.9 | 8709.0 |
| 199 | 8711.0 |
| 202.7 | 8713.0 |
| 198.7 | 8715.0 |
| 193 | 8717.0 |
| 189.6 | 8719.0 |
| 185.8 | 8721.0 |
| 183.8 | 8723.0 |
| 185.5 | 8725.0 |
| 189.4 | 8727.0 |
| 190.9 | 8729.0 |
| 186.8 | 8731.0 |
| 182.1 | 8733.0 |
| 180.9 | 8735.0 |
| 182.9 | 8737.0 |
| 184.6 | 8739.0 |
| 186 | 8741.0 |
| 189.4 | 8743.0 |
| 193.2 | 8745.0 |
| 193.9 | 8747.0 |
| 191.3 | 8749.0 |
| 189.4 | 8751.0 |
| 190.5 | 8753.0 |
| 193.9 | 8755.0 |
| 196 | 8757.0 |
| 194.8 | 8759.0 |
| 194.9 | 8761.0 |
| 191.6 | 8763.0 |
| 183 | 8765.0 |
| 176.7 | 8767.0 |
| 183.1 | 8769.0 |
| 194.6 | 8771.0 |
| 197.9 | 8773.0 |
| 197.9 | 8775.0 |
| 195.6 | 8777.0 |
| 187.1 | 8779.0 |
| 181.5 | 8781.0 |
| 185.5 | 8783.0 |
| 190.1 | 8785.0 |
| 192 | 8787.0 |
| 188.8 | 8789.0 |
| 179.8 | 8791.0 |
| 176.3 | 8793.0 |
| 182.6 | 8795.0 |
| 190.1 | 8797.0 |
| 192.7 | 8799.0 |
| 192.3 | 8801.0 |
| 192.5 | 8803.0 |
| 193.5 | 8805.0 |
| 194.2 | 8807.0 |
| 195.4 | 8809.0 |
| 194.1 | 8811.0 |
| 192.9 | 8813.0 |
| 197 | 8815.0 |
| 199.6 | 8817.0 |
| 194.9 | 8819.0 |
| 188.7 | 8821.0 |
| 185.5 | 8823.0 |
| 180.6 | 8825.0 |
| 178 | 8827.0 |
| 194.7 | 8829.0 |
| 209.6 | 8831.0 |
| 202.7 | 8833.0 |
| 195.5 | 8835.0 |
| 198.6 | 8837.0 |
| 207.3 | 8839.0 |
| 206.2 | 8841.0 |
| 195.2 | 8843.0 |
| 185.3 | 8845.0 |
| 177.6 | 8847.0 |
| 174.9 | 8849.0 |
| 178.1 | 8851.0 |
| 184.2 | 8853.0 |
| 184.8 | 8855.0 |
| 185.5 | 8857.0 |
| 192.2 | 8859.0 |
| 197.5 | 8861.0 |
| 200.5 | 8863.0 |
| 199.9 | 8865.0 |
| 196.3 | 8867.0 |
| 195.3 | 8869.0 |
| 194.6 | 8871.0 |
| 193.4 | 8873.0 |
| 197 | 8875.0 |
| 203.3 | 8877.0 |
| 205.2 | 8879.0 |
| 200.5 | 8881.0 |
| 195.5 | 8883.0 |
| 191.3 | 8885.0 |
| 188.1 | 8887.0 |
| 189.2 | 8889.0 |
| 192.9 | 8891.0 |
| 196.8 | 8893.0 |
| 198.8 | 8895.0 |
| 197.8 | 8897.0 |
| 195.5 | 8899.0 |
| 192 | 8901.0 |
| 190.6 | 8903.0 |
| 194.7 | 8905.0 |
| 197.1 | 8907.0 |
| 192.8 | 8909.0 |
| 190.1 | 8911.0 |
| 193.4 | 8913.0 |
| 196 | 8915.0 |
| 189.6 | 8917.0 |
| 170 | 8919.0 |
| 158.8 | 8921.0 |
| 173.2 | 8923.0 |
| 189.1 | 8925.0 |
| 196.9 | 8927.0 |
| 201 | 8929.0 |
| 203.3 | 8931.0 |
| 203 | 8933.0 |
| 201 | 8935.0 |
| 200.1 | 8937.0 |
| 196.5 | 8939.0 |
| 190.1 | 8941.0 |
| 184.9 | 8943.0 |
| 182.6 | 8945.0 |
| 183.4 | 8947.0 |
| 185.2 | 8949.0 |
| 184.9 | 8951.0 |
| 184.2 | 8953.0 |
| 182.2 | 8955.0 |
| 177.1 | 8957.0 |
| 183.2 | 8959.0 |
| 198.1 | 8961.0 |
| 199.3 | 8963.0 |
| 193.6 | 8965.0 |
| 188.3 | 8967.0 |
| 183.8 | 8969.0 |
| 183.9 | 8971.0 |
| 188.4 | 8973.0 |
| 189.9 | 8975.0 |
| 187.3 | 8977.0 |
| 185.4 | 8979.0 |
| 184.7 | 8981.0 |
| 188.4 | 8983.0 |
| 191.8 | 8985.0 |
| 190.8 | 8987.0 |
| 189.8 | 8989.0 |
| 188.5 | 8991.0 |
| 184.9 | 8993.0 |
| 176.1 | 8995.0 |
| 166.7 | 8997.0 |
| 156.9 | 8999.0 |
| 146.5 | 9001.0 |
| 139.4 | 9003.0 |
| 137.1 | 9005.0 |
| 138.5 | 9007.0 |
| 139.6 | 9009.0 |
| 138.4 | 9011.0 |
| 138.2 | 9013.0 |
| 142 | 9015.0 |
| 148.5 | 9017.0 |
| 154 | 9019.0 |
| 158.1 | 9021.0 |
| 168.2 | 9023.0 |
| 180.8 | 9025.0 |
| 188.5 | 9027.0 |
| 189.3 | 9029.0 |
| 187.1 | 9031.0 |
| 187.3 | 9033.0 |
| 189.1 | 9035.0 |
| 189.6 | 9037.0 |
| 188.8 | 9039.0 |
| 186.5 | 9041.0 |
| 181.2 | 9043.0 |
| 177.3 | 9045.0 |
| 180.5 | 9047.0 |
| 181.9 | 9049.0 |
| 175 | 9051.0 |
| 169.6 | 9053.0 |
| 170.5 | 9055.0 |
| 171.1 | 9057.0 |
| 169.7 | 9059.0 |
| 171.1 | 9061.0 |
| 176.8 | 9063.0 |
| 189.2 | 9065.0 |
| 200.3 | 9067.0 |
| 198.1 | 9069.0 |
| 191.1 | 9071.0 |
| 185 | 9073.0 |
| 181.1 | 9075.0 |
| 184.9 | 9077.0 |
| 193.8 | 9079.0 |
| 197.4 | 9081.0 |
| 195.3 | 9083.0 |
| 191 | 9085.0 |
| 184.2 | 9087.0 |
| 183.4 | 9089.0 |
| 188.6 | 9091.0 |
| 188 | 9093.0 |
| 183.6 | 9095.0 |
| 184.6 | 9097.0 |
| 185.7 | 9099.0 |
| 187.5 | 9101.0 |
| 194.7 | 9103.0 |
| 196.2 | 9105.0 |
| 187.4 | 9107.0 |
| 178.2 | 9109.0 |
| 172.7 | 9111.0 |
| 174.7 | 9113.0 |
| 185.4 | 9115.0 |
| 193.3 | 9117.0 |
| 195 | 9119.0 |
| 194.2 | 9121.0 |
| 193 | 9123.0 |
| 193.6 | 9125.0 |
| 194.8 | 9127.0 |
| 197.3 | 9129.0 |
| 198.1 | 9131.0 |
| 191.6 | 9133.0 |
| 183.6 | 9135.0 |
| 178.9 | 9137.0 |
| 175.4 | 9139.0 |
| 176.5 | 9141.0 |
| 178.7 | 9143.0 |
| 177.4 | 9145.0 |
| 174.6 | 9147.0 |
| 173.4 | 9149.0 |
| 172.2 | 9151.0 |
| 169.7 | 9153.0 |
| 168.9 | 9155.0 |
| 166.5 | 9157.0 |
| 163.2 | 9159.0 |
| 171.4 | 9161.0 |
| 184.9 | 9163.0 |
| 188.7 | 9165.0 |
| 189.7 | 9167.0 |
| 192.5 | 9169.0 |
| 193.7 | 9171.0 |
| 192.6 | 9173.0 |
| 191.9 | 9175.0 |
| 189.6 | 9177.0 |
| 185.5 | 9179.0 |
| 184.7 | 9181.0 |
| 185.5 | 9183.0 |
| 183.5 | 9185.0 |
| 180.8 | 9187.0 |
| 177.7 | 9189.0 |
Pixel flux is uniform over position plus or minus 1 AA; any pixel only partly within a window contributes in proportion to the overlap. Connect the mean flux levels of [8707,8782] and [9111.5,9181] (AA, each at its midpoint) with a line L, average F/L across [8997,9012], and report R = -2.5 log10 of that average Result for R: 0.28 mag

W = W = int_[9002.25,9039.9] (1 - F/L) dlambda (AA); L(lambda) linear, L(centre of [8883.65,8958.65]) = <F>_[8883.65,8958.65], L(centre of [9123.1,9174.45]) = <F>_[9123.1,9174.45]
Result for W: 4.7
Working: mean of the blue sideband 190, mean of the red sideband 182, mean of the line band 163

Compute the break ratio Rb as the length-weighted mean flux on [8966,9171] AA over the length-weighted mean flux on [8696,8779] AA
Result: 0.94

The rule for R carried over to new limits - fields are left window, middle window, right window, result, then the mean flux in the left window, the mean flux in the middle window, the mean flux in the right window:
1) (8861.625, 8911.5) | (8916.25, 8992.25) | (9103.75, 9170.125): 0.02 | 196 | 188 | 183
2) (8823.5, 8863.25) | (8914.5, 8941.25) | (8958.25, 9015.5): -0.06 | 191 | 191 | 173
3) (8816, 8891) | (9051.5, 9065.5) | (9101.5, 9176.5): 0.08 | 193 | 173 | 184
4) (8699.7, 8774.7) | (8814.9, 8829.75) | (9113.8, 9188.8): 0.00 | 190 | 189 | 184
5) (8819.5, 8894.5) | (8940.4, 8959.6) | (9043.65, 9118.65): 0.03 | 193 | 184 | 184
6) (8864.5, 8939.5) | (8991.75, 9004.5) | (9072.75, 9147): 0.18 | 194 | 161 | 187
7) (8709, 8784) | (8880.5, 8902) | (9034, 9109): -0.04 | 190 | 194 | 185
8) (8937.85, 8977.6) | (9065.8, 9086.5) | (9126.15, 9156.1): -0.05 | 187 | 192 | 181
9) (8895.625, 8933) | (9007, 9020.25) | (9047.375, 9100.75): 0.29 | 191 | 143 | 184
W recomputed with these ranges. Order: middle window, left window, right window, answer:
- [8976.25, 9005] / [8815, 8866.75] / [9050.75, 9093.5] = 1.80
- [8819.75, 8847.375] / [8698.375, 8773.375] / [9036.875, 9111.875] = -0.78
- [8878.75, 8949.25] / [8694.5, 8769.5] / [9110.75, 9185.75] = -1.83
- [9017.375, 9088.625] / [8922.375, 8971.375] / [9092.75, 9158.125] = 1.61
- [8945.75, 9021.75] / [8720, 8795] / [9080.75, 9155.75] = 5.37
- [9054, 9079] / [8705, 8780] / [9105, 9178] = 0.28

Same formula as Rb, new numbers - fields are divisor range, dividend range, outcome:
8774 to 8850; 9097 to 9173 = 0.96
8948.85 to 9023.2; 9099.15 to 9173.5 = 1.06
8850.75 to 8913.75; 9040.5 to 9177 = 0.95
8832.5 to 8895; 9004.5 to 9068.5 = 0.88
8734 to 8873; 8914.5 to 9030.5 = 0.93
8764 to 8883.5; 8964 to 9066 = 0.91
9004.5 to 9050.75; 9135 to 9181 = 1.07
